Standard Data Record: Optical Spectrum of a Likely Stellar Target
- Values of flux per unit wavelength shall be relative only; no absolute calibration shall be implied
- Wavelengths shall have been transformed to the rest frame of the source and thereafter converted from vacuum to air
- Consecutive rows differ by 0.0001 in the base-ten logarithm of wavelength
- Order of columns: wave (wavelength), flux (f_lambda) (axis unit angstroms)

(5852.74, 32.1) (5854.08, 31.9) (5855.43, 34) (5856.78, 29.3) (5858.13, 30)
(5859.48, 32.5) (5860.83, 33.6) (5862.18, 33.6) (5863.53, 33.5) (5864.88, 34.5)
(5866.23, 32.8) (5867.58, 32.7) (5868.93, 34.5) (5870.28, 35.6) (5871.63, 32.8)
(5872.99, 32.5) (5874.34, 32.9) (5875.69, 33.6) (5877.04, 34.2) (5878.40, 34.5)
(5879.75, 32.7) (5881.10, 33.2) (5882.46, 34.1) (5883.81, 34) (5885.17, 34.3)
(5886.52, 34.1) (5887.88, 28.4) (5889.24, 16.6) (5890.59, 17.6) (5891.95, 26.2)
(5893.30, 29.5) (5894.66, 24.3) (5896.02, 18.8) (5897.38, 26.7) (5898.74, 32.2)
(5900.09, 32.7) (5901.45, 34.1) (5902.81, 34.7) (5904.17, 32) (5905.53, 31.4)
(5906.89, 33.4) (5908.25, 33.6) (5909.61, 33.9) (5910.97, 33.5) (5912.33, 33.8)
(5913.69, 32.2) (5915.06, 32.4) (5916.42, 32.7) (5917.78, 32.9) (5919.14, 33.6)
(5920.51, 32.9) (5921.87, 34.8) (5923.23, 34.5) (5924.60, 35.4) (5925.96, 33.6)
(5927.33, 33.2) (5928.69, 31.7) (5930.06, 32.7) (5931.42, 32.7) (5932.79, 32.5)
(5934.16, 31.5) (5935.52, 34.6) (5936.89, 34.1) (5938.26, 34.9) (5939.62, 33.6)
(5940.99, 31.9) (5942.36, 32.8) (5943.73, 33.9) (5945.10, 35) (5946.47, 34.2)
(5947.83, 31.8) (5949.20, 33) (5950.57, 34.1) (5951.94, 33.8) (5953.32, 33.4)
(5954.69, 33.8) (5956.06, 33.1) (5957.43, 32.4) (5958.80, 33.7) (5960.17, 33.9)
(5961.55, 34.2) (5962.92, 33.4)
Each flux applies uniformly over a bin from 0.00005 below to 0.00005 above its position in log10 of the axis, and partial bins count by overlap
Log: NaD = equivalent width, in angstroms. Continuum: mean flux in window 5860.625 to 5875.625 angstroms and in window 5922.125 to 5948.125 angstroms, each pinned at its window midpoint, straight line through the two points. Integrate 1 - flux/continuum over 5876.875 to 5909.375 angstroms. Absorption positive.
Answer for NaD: 3.3 angstroms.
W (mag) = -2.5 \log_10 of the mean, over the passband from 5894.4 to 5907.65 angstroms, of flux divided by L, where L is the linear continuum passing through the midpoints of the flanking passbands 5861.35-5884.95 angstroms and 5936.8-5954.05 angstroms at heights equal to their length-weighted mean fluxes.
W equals 0.11 mag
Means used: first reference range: 33.6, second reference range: 33.6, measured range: 30.2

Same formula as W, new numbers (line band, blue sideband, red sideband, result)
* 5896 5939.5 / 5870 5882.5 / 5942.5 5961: 0.02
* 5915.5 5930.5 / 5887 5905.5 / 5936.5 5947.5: -0.08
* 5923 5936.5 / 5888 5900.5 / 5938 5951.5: -0.08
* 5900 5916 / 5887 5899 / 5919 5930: -0.16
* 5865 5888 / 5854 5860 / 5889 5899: -0.22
